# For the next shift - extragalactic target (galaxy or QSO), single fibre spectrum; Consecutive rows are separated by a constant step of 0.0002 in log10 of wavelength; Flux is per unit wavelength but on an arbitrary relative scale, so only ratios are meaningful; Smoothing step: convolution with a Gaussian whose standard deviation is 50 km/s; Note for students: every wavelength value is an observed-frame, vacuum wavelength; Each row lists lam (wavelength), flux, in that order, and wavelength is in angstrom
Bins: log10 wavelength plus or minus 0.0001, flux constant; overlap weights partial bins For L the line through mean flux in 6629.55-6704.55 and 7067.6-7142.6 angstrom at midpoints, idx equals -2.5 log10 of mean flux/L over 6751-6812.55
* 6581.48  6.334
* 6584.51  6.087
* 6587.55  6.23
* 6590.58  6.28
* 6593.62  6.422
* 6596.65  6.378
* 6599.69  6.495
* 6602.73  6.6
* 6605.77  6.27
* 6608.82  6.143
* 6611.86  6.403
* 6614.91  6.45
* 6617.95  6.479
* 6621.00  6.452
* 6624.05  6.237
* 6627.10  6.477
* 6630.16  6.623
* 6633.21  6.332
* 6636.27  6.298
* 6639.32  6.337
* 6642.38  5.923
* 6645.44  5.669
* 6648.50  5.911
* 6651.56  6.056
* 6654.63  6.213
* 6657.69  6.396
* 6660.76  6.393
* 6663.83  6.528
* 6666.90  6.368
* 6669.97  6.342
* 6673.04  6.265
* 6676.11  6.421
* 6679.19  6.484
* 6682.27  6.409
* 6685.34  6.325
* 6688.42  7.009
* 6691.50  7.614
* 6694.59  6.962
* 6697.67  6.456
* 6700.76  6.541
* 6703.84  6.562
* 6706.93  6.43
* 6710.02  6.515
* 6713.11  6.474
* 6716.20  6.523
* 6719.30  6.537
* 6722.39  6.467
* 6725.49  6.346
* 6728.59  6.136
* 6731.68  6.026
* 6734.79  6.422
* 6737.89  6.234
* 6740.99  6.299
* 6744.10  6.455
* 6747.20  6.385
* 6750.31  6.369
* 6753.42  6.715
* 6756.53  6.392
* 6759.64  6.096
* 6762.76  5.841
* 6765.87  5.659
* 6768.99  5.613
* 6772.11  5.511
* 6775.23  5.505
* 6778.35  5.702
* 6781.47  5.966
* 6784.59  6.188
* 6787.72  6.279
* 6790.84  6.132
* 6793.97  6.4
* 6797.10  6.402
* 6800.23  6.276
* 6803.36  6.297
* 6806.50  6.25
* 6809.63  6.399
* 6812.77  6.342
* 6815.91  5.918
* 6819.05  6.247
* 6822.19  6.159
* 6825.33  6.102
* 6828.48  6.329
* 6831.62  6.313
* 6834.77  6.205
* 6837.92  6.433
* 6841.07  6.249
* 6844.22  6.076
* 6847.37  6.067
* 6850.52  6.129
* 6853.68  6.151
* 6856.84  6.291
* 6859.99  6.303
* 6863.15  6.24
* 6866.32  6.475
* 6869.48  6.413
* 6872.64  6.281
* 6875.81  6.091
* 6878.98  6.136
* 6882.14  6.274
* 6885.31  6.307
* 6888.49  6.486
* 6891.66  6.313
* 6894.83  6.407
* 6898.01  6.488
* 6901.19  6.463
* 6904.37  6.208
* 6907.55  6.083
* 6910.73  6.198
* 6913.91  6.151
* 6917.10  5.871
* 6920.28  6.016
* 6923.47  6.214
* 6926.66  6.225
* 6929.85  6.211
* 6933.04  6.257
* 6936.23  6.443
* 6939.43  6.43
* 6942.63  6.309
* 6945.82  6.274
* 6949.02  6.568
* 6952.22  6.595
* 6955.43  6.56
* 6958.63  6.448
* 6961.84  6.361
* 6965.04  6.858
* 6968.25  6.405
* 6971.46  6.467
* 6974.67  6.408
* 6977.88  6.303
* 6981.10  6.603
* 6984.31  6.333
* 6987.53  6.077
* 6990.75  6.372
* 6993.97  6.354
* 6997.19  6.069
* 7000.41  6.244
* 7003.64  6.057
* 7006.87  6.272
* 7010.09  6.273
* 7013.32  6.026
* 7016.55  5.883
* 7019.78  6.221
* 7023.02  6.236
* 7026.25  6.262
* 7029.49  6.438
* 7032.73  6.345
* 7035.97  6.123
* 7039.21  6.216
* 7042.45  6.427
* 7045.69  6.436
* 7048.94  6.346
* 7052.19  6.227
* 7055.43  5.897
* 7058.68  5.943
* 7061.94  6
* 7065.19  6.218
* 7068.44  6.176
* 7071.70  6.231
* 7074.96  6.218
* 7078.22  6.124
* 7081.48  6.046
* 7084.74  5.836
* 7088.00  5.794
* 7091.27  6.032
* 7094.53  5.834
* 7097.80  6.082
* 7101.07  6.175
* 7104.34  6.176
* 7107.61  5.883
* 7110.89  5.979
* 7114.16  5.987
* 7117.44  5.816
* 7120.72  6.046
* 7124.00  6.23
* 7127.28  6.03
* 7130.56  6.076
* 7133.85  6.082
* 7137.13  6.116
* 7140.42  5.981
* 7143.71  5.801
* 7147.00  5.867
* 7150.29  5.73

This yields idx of 0.04 mag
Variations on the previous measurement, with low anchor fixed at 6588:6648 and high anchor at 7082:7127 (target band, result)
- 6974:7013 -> -0.035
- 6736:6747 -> -0.018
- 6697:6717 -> -0.041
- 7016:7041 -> -0.033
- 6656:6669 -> -0.021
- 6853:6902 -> -0.030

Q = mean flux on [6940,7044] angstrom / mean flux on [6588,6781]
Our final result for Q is 1.00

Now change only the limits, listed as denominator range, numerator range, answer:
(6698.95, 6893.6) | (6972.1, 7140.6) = 0.99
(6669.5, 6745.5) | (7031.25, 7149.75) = 0.94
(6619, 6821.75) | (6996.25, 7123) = 0.97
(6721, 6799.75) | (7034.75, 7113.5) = 0.99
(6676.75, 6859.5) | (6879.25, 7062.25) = 1.00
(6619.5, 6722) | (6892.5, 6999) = 0.99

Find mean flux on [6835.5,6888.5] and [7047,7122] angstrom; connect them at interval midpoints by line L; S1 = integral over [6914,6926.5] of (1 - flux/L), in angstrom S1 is 0.3 angstrom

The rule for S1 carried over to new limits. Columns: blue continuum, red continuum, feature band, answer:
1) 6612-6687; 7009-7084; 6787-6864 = 0.2 angstrom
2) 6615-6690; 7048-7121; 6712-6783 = 1.3 angstrom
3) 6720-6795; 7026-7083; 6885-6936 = -0.6 angstrom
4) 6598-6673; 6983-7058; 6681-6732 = -2.2 angstrom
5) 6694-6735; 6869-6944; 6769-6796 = 1.8 angstrom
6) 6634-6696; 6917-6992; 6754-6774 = 1.6 angstrom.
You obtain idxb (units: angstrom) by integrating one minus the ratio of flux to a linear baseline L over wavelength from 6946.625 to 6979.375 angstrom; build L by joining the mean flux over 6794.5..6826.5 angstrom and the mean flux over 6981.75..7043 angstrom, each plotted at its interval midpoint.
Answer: -1.4 angstrom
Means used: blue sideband 6.25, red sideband 6.23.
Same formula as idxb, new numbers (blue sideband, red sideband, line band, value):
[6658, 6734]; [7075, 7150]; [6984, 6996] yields -0.2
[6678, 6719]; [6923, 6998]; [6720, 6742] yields 1.1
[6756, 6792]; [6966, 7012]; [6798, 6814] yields -1.0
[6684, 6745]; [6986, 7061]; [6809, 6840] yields 0.8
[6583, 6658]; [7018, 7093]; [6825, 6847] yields -0.1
